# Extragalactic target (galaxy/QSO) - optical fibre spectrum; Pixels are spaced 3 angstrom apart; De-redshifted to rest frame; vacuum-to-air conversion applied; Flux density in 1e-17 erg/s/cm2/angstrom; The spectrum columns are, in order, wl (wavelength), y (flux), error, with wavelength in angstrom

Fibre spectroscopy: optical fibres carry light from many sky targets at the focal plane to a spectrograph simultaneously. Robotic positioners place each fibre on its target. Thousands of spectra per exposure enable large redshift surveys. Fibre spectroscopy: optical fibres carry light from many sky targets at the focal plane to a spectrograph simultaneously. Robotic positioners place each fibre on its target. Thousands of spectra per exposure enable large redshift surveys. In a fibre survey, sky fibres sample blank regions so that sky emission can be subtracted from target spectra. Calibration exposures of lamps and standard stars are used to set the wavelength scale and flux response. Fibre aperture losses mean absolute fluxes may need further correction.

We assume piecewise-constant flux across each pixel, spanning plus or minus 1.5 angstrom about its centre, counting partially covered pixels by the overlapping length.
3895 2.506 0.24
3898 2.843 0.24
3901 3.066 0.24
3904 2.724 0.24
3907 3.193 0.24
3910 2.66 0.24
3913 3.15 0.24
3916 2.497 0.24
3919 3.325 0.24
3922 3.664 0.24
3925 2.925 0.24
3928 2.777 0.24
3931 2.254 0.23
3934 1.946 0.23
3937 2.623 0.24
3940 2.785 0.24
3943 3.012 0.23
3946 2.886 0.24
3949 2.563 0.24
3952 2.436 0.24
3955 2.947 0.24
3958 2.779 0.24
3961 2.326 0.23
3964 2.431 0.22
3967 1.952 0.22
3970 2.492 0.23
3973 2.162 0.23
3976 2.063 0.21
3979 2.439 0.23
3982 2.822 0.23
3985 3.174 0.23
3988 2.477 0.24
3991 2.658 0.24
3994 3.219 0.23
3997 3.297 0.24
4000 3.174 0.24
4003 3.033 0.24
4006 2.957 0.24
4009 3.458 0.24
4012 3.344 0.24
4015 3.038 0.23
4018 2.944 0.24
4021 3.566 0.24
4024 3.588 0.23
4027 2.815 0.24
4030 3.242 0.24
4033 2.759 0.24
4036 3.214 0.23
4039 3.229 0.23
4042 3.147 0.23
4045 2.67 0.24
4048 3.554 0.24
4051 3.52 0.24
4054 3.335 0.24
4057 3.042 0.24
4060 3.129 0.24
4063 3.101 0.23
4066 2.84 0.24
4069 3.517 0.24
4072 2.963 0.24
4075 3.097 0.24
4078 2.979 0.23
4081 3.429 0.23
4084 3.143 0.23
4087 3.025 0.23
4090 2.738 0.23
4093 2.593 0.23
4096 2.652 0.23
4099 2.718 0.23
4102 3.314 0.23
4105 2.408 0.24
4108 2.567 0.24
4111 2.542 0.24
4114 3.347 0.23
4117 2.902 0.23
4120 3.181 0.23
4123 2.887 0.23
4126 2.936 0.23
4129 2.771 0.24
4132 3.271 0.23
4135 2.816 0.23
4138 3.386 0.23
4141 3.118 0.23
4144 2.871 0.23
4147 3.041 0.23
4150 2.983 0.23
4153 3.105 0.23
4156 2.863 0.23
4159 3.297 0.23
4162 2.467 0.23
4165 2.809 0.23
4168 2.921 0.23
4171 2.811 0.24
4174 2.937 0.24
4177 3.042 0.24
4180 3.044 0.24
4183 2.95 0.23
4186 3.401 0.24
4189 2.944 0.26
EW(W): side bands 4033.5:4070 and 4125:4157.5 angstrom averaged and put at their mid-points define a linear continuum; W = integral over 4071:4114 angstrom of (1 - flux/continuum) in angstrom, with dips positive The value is 3.0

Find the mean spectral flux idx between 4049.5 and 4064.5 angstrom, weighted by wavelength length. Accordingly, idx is 3.23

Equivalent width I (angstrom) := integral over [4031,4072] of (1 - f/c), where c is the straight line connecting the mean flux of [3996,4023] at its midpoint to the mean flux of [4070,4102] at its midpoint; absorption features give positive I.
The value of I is -1.09 angstrom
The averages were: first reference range 3.21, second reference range 2.96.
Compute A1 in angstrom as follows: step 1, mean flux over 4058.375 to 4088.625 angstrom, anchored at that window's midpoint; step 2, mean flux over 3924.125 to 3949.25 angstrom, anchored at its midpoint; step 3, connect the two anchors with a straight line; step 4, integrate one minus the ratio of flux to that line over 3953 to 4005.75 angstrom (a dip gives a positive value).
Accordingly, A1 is 2.2 angstrom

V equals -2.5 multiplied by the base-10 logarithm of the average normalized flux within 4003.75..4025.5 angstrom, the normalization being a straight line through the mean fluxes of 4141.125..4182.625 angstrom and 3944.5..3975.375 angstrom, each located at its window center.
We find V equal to -0.242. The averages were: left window 2.49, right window 2.94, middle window 3.26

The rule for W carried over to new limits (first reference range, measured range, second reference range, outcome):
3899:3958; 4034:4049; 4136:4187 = -1.2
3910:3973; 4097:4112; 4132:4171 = 1.0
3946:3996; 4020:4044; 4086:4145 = -4.1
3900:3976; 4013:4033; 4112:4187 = -2.5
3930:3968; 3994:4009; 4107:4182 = -2.8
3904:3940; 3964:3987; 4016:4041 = 4.2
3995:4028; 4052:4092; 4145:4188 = 0.2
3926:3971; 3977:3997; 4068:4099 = -1.0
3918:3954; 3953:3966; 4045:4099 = 1.0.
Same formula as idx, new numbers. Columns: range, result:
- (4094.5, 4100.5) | 2.69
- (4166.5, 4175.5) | 2.89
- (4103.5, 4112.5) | 2.51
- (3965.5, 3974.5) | 2.2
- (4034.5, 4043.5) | 3.2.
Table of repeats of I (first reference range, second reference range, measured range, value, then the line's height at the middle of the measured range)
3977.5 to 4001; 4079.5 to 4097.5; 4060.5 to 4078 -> -1.0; 2.92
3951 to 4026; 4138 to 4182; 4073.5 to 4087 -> -1.1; 2.9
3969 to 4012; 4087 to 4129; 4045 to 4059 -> -2.2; 2.84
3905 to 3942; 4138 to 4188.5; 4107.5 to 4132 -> 0.3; 2.96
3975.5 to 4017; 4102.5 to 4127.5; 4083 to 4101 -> 0.4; 2.88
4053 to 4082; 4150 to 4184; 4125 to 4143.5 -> -0.3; 3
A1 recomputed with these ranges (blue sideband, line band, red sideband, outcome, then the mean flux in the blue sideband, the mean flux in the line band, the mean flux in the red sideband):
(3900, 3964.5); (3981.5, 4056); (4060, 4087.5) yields -3.6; 2.77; 3.13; 3.13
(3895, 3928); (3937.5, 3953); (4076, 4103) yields 1.2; 2.97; 2.74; 2.95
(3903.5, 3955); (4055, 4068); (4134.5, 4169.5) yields -0.7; 2.8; 3.06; 2.98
